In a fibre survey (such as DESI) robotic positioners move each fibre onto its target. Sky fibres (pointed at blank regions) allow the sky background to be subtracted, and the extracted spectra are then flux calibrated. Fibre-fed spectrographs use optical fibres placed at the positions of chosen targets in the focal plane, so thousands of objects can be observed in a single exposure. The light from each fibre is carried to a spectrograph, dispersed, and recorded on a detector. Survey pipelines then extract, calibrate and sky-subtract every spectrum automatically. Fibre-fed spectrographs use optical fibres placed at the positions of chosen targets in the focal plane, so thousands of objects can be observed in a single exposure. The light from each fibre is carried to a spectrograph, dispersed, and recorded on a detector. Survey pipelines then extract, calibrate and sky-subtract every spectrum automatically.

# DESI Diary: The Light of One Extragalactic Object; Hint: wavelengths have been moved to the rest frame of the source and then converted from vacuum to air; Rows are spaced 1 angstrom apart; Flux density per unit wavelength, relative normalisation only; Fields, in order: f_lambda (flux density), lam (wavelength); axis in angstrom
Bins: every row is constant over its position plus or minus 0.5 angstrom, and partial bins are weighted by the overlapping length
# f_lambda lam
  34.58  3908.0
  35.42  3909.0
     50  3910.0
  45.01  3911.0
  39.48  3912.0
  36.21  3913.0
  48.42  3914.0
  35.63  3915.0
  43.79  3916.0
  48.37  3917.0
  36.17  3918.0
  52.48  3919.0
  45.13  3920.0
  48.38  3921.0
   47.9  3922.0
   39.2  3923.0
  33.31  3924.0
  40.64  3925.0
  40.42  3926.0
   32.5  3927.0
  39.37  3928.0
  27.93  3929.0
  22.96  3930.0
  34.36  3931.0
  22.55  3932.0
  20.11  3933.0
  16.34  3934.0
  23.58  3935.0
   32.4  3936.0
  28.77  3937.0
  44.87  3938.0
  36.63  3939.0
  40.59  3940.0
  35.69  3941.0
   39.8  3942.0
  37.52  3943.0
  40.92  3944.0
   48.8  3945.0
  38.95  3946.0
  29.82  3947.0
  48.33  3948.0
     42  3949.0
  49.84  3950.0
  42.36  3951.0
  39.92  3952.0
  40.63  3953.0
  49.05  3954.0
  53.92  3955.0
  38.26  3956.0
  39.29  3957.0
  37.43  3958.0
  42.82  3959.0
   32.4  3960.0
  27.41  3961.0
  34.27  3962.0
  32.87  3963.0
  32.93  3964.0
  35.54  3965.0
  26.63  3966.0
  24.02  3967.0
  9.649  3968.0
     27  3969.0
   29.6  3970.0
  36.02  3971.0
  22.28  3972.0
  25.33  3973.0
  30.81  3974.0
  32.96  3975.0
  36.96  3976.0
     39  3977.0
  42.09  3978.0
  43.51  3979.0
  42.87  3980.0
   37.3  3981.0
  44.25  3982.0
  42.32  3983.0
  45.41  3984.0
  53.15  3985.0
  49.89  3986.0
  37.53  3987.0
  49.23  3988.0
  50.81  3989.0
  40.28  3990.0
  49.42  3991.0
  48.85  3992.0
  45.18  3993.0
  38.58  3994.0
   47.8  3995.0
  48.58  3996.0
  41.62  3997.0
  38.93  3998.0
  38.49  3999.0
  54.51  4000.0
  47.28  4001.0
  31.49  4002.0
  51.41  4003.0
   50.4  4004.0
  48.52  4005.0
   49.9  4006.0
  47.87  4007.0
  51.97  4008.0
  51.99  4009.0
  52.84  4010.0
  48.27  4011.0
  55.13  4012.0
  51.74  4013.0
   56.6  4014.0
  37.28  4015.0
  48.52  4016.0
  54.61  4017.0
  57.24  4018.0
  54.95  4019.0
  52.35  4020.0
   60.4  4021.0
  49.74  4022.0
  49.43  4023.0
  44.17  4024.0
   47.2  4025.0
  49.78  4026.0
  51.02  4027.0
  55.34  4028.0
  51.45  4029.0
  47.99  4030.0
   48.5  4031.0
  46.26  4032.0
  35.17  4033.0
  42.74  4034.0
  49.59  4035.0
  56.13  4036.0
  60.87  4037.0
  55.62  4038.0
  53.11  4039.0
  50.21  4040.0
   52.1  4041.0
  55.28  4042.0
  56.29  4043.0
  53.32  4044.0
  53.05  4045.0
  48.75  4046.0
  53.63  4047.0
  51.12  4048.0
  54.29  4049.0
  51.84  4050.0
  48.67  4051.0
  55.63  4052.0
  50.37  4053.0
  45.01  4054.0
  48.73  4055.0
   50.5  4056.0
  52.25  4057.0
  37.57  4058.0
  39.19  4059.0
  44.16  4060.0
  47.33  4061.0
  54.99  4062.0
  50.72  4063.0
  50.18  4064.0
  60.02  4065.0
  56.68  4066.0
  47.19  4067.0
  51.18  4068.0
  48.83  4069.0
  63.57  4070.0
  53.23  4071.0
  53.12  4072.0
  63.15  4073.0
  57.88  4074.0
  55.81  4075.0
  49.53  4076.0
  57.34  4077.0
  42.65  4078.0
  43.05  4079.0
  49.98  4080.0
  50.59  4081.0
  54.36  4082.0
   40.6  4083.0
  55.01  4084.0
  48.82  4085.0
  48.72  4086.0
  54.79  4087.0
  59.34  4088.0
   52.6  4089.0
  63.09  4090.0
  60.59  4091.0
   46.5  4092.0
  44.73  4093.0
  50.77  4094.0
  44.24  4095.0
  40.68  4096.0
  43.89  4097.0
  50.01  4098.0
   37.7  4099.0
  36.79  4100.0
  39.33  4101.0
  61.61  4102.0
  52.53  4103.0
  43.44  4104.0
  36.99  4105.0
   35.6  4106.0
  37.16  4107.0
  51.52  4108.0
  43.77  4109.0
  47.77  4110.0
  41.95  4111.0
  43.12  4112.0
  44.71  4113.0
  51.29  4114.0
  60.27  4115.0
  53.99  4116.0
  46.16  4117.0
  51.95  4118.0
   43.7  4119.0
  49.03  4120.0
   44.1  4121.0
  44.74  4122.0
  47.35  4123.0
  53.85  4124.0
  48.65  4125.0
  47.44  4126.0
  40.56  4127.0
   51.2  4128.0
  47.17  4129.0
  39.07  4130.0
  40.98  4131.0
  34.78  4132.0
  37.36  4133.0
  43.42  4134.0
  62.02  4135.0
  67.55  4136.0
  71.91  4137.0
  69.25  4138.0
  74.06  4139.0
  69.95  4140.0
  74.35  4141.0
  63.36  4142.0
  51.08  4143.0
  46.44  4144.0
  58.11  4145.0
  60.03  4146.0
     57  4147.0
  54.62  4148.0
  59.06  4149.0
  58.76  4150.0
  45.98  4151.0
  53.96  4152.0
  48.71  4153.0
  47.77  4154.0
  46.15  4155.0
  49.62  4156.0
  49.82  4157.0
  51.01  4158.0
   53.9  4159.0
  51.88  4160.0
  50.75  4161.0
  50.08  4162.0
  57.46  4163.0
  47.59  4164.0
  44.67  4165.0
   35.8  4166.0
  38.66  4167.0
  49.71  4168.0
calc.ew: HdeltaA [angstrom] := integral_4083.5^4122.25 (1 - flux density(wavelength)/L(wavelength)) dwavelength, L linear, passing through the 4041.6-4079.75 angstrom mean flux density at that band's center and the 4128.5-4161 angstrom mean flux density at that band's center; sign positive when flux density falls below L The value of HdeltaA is 3.7 angstrom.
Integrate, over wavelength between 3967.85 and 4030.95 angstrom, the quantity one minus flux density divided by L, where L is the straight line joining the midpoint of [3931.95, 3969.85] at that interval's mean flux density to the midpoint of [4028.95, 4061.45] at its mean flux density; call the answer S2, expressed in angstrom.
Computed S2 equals -2.9 angstrom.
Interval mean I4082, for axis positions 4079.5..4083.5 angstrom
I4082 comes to 48.9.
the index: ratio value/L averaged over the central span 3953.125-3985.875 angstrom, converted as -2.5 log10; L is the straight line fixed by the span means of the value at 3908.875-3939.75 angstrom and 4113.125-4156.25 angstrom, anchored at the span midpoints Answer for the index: 0.12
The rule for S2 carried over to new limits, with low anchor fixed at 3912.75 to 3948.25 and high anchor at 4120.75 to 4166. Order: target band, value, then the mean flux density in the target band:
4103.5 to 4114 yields 1.5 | 43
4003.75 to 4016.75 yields -2.2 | 50.2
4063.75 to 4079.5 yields -2.0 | 53.4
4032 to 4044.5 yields -1.8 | 51.5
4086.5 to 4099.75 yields -0.2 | 49.7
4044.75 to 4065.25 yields -1.6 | 49.7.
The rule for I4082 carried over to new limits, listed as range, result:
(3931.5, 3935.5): 20.6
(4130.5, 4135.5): 43.7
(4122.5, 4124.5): 50.6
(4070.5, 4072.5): 53.2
